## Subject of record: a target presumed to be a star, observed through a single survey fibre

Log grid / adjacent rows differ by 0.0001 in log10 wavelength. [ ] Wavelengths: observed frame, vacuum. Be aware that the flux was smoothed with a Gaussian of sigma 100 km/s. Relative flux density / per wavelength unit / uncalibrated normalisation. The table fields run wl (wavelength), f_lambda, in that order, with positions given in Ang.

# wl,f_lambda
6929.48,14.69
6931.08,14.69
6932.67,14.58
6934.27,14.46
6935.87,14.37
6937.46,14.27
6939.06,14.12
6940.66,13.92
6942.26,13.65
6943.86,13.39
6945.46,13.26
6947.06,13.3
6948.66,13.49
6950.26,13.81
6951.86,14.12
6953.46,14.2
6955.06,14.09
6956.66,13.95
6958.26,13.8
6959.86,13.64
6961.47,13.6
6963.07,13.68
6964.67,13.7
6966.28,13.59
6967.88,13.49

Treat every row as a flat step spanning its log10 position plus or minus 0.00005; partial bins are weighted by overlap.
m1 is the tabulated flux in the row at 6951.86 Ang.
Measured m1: 14.12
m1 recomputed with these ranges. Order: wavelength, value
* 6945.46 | 13.26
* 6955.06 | 14.09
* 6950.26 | 13.81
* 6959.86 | 13.64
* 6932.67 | 14.58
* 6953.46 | 14.2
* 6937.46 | 14.27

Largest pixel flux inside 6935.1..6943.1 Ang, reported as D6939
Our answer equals 14.37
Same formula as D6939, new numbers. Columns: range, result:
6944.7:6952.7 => 14.12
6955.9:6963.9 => 13.95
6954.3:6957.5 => 14.09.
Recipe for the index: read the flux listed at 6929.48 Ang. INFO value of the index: 14.69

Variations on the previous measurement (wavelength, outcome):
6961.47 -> 13.6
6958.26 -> 13.8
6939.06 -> 14.12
